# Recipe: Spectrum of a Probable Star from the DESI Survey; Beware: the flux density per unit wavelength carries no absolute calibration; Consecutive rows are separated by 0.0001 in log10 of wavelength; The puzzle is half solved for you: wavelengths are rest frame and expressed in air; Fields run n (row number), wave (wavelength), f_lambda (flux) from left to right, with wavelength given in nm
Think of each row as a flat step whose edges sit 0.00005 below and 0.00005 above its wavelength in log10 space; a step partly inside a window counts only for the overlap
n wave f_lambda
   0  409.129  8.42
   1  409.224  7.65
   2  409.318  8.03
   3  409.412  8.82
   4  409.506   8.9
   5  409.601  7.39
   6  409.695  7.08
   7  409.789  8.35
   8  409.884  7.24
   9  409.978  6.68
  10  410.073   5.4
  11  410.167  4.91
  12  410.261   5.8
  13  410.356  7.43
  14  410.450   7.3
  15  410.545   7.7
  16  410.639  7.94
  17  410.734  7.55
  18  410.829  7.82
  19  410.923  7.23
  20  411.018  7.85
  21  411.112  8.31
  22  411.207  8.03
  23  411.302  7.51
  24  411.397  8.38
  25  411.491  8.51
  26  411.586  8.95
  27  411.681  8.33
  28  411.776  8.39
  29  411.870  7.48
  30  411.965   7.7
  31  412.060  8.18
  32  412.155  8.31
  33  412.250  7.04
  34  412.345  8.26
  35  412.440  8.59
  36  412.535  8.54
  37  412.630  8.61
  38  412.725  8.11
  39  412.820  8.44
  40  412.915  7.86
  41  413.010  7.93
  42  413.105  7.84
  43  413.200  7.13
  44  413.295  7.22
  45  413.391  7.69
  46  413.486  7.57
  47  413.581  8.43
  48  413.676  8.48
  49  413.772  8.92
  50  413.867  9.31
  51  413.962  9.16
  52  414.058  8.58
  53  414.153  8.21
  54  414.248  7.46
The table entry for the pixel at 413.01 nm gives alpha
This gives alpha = 7.93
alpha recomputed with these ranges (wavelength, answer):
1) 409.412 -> 8.82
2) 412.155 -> 8.31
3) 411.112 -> 8.31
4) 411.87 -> 7.48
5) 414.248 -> 7.46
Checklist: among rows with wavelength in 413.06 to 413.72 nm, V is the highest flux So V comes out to 8.48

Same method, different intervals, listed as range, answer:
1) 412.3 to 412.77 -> 8.61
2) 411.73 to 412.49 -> 8.59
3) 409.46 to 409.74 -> 8.9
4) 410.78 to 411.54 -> 8.51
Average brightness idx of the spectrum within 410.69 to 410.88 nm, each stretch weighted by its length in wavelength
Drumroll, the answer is 7.68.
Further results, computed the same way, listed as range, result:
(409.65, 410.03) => 7.31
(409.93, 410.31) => 5.71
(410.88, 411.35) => 7.78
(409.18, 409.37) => 7.89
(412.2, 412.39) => 7.64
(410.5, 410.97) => 7.65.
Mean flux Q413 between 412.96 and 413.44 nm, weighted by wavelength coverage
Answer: 7.56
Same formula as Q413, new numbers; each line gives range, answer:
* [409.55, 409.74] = 7.25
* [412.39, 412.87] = 8.46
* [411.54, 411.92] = 8.29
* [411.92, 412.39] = 7.89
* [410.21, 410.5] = 6.82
